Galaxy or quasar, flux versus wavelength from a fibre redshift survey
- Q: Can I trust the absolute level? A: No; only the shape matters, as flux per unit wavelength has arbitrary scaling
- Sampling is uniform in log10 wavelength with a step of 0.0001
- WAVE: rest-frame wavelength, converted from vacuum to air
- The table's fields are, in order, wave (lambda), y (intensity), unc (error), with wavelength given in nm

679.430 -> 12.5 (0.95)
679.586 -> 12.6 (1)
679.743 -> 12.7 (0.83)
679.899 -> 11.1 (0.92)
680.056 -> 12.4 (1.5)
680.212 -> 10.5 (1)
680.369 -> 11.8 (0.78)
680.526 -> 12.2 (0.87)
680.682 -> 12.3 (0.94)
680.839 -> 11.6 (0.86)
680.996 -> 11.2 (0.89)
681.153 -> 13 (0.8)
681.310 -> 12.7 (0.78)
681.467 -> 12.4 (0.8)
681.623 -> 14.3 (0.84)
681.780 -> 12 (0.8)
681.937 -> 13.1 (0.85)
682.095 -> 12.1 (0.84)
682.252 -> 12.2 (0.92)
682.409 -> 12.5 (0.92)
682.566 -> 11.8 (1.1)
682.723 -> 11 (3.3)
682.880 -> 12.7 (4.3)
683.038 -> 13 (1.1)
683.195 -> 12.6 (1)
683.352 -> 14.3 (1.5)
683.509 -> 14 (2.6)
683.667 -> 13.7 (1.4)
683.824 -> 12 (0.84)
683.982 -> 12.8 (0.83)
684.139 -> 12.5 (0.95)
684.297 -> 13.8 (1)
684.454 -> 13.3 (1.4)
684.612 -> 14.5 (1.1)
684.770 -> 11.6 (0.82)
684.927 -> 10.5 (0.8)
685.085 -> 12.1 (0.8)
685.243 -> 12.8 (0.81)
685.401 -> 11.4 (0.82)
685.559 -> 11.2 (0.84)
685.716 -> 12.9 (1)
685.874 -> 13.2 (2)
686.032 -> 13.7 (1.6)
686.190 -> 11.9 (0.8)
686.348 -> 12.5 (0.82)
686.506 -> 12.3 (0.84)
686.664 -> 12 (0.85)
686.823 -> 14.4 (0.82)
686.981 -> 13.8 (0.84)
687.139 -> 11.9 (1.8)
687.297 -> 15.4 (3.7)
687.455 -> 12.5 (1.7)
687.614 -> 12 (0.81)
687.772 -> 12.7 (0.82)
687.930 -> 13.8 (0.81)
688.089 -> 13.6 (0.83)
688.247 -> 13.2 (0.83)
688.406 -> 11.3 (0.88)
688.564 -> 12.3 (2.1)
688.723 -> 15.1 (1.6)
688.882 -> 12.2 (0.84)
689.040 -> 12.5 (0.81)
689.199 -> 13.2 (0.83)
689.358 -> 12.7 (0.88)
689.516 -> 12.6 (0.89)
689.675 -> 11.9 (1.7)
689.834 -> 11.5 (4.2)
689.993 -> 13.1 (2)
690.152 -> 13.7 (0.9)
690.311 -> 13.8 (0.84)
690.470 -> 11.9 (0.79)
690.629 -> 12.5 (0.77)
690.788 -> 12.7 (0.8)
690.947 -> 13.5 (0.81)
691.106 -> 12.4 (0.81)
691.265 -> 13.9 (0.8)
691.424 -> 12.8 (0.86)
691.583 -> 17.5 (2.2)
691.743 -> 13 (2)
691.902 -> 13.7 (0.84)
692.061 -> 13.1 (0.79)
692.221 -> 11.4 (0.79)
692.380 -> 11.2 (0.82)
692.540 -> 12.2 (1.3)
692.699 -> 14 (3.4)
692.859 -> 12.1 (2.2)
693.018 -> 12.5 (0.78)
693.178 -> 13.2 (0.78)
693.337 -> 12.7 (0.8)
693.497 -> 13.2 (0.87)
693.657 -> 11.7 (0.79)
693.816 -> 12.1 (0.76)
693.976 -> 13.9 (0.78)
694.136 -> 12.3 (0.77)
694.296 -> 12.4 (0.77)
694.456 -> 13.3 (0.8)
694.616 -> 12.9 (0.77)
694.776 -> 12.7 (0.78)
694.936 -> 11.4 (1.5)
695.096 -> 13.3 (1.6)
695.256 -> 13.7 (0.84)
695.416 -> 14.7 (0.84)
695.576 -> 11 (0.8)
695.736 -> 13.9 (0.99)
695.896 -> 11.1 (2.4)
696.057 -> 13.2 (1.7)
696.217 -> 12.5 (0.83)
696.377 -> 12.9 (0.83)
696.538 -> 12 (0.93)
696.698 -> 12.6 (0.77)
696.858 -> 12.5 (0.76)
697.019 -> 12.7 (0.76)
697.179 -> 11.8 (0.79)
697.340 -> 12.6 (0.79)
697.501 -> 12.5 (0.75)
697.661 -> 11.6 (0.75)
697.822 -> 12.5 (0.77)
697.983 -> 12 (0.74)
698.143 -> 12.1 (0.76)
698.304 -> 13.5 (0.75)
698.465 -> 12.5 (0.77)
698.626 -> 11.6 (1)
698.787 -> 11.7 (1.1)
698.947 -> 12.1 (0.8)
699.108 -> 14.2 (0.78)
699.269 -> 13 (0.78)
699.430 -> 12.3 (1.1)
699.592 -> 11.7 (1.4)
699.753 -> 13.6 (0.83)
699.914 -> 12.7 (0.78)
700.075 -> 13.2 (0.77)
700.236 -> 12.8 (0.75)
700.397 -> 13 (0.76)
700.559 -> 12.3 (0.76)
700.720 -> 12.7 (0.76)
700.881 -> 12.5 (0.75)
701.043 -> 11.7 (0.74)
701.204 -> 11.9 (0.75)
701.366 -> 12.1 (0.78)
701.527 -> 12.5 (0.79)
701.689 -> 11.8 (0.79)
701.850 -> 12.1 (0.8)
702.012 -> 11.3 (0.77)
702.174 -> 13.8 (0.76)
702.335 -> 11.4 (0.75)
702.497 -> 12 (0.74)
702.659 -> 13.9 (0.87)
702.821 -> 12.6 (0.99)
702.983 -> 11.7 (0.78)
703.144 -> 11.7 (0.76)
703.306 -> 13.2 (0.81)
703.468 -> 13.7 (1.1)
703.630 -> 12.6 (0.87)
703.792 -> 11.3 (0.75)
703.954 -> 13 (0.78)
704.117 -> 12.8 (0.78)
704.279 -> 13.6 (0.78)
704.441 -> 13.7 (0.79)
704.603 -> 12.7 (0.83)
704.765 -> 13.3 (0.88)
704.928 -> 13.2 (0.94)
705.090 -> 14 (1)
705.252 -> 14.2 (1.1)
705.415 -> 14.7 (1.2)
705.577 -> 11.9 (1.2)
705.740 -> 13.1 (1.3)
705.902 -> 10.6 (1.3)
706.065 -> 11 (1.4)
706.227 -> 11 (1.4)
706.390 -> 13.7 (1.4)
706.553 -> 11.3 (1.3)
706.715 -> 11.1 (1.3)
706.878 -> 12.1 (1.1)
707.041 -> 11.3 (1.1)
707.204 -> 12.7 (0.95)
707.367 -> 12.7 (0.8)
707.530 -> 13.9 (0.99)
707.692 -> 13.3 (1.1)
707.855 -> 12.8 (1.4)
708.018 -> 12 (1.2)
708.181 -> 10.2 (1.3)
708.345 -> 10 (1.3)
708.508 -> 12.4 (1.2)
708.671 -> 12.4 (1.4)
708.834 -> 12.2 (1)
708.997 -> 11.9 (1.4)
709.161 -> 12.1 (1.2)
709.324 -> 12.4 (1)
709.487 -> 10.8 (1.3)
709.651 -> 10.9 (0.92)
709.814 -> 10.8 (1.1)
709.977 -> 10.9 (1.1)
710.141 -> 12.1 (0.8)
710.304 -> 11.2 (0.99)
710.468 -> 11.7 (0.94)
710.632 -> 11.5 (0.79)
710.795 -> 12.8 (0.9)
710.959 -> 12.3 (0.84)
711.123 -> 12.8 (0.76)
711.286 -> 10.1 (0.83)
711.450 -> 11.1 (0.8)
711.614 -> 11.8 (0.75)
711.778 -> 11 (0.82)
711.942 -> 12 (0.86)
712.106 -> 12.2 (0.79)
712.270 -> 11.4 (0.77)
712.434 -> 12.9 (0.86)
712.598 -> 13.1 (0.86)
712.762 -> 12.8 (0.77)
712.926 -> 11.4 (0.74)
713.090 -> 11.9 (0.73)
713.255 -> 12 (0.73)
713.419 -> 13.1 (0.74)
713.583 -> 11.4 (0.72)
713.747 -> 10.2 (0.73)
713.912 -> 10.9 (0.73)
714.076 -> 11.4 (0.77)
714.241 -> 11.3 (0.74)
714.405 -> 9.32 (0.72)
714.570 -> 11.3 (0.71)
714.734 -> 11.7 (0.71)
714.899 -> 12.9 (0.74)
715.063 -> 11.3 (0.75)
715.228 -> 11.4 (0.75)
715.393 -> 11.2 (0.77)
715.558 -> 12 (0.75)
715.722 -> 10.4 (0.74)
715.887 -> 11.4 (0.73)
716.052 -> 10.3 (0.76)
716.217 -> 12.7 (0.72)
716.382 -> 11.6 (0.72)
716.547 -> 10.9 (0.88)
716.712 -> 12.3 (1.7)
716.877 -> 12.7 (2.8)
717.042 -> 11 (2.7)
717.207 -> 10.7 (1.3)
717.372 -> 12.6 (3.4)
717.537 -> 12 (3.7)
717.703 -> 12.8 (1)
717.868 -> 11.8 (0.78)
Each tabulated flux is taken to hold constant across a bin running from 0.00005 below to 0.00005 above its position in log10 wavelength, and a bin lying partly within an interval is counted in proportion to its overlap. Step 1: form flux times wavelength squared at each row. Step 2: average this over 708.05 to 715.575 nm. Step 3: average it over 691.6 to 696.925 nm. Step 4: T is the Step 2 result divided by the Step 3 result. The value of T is 0.96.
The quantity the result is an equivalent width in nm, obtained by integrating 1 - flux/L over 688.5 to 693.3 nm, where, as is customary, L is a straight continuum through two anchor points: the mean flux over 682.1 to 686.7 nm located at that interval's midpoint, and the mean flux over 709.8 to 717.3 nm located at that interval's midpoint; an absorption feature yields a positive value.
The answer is -0.22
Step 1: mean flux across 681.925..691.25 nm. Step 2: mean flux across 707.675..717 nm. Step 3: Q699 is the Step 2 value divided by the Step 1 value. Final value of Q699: 0.91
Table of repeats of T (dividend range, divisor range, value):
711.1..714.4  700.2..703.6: 0.97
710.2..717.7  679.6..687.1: 1.02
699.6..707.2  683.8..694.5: 1.02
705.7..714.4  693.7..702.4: 0.97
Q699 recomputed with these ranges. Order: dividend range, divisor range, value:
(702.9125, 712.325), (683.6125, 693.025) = 0.95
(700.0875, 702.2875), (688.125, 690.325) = 0.97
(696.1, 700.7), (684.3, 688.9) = 0.98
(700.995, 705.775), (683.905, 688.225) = 0.99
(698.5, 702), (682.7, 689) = 0.97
